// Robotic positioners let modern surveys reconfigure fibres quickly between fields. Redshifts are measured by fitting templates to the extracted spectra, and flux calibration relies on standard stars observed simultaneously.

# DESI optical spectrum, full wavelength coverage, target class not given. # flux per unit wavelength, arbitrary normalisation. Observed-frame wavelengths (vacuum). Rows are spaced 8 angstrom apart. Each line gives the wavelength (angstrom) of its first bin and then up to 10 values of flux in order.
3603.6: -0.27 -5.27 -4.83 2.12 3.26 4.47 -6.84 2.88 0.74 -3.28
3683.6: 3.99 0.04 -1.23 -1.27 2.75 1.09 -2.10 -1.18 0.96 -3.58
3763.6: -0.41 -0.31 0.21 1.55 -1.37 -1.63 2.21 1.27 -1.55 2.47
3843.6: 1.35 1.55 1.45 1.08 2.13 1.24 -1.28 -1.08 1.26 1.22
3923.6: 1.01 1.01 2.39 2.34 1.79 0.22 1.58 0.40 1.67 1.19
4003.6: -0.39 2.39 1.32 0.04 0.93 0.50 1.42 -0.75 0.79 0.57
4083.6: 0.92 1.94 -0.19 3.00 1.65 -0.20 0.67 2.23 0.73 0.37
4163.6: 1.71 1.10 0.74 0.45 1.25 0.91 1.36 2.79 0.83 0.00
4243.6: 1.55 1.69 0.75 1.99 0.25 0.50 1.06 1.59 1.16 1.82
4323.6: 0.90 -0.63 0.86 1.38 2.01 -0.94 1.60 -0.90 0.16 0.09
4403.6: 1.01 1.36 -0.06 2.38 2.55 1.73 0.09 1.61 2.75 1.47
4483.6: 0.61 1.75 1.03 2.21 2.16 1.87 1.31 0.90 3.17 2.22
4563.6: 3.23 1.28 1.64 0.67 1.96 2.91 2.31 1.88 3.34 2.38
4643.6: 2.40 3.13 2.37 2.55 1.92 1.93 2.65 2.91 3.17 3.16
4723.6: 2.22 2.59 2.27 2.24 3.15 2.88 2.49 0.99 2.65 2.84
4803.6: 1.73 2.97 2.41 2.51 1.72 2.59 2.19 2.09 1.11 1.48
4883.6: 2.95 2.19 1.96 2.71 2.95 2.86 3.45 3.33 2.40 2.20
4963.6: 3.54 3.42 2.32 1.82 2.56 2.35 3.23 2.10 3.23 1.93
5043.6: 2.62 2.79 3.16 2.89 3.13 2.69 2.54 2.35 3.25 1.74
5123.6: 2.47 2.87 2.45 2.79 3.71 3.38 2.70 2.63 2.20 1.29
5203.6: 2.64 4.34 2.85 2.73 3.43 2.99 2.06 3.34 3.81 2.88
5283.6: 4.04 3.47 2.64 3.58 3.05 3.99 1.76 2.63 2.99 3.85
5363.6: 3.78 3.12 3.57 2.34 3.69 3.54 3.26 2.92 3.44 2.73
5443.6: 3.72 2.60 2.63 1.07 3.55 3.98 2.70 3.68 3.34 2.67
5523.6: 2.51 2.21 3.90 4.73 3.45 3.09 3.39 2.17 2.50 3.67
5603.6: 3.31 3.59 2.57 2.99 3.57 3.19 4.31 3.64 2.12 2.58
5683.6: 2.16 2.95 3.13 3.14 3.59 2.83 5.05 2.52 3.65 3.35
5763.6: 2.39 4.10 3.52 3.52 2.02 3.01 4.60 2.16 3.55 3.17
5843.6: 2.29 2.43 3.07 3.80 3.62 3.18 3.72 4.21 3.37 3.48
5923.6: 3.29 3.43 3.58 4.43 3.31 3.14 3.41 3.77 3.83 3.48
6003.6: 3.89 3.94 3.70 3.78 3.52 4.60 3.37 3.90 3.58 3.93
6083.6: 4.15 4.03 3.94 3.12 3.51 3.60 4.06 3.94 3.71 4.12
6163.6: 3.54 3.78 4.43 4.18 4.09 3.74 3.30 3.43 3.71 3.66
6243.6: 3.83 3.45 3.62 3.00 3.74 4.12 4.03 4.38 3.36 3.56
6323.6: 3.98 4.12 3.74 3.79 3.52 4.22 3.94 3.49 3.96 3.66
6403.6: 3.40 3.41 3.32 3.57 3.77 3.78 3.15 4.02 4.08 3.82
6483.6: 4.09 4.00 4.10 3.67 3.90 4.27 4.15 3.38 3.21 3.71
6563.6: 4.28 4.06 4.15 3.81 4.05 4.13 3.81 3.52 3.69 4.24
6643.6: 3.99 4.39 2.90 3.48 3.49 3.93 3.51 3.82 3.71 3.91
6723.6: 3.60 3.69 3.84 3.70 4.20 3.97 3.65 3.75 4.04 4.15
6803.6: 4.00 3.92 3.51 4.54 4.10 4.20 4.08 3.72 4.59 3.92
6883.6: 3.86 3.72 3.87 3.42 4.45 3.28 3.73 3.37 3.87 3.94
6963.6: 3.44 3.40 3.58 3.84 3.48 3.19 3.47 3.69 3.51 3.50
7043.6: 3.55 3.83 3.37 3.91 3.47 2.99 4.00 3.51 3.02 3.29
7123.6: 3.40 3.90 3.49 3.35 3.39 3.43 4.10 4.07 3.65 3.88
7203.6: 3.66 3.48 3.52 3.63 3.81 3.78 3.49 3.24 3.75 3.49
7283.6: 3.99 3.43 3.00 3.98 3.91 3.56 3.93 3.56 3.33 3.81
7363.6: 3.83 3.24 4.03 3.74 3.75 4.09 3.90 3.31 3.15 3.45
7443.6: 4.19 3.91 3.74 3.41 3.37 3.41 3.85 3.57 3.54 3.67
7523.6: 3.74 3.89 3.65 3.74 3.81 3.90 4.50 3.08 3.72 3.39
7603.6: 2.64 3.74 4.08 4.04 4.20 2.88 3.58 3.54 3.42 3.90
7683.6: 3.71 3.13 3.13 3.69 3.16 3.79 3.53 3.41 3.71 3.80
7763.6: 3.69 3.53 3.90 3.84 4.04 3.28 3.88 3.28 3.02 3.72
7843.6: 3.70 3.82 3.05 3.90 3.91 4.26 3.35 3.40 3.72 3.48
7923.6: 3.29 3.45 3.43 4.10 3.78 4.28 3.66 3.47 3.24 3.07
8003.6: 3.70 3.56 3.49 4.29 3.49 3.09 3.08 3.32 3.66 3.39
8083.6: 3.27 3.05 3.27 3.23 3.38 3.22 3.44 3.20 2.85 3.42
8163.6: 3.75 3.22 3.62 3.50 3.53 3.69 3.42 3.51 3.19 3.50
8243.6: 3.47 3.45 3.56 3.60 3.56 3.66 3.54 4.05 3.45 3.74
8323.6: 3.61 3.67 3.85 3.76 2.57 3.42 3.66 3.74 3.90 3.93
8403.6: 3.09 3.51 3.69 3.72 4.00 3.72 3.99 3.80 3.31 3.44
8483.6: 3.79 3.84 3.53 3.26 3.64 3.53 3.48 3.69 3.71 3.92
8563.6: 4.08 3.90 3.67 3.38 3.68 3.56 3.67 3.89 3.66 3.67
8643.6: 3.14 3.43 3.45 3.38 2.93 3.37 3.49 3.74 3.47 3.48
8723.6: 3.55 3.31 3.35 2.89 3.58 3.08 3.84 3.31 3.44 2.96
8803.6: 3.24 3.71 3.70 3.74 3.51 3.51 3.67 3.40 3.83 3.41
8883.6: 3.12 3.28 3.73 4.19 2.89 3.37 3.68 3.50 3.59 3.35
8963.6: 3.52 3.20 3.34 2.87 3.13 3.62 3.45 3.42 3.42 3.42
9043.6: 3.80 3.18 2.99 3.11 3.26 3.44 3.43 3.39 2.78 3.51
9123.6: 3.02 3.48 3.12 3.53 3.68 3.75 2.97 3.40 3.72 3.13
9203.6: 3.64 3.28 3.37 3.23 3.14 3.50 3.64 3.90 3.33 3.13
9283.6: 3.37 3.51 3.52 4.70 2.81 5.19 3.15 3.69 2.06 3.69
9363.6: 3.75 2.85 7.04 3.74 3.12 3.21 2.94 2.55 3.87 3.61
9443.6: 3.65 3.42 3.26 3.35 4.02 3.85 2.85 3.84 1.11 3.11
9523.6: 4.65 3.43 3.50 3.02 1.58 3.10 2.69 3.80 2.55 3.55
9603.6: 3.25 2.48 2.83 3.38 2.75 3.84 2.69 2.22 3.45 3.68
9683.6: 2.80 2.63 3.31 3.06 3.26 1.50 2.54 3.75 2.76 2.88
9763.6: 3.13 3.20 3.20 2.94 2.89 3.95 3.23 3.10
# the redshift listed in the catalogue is 0.130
